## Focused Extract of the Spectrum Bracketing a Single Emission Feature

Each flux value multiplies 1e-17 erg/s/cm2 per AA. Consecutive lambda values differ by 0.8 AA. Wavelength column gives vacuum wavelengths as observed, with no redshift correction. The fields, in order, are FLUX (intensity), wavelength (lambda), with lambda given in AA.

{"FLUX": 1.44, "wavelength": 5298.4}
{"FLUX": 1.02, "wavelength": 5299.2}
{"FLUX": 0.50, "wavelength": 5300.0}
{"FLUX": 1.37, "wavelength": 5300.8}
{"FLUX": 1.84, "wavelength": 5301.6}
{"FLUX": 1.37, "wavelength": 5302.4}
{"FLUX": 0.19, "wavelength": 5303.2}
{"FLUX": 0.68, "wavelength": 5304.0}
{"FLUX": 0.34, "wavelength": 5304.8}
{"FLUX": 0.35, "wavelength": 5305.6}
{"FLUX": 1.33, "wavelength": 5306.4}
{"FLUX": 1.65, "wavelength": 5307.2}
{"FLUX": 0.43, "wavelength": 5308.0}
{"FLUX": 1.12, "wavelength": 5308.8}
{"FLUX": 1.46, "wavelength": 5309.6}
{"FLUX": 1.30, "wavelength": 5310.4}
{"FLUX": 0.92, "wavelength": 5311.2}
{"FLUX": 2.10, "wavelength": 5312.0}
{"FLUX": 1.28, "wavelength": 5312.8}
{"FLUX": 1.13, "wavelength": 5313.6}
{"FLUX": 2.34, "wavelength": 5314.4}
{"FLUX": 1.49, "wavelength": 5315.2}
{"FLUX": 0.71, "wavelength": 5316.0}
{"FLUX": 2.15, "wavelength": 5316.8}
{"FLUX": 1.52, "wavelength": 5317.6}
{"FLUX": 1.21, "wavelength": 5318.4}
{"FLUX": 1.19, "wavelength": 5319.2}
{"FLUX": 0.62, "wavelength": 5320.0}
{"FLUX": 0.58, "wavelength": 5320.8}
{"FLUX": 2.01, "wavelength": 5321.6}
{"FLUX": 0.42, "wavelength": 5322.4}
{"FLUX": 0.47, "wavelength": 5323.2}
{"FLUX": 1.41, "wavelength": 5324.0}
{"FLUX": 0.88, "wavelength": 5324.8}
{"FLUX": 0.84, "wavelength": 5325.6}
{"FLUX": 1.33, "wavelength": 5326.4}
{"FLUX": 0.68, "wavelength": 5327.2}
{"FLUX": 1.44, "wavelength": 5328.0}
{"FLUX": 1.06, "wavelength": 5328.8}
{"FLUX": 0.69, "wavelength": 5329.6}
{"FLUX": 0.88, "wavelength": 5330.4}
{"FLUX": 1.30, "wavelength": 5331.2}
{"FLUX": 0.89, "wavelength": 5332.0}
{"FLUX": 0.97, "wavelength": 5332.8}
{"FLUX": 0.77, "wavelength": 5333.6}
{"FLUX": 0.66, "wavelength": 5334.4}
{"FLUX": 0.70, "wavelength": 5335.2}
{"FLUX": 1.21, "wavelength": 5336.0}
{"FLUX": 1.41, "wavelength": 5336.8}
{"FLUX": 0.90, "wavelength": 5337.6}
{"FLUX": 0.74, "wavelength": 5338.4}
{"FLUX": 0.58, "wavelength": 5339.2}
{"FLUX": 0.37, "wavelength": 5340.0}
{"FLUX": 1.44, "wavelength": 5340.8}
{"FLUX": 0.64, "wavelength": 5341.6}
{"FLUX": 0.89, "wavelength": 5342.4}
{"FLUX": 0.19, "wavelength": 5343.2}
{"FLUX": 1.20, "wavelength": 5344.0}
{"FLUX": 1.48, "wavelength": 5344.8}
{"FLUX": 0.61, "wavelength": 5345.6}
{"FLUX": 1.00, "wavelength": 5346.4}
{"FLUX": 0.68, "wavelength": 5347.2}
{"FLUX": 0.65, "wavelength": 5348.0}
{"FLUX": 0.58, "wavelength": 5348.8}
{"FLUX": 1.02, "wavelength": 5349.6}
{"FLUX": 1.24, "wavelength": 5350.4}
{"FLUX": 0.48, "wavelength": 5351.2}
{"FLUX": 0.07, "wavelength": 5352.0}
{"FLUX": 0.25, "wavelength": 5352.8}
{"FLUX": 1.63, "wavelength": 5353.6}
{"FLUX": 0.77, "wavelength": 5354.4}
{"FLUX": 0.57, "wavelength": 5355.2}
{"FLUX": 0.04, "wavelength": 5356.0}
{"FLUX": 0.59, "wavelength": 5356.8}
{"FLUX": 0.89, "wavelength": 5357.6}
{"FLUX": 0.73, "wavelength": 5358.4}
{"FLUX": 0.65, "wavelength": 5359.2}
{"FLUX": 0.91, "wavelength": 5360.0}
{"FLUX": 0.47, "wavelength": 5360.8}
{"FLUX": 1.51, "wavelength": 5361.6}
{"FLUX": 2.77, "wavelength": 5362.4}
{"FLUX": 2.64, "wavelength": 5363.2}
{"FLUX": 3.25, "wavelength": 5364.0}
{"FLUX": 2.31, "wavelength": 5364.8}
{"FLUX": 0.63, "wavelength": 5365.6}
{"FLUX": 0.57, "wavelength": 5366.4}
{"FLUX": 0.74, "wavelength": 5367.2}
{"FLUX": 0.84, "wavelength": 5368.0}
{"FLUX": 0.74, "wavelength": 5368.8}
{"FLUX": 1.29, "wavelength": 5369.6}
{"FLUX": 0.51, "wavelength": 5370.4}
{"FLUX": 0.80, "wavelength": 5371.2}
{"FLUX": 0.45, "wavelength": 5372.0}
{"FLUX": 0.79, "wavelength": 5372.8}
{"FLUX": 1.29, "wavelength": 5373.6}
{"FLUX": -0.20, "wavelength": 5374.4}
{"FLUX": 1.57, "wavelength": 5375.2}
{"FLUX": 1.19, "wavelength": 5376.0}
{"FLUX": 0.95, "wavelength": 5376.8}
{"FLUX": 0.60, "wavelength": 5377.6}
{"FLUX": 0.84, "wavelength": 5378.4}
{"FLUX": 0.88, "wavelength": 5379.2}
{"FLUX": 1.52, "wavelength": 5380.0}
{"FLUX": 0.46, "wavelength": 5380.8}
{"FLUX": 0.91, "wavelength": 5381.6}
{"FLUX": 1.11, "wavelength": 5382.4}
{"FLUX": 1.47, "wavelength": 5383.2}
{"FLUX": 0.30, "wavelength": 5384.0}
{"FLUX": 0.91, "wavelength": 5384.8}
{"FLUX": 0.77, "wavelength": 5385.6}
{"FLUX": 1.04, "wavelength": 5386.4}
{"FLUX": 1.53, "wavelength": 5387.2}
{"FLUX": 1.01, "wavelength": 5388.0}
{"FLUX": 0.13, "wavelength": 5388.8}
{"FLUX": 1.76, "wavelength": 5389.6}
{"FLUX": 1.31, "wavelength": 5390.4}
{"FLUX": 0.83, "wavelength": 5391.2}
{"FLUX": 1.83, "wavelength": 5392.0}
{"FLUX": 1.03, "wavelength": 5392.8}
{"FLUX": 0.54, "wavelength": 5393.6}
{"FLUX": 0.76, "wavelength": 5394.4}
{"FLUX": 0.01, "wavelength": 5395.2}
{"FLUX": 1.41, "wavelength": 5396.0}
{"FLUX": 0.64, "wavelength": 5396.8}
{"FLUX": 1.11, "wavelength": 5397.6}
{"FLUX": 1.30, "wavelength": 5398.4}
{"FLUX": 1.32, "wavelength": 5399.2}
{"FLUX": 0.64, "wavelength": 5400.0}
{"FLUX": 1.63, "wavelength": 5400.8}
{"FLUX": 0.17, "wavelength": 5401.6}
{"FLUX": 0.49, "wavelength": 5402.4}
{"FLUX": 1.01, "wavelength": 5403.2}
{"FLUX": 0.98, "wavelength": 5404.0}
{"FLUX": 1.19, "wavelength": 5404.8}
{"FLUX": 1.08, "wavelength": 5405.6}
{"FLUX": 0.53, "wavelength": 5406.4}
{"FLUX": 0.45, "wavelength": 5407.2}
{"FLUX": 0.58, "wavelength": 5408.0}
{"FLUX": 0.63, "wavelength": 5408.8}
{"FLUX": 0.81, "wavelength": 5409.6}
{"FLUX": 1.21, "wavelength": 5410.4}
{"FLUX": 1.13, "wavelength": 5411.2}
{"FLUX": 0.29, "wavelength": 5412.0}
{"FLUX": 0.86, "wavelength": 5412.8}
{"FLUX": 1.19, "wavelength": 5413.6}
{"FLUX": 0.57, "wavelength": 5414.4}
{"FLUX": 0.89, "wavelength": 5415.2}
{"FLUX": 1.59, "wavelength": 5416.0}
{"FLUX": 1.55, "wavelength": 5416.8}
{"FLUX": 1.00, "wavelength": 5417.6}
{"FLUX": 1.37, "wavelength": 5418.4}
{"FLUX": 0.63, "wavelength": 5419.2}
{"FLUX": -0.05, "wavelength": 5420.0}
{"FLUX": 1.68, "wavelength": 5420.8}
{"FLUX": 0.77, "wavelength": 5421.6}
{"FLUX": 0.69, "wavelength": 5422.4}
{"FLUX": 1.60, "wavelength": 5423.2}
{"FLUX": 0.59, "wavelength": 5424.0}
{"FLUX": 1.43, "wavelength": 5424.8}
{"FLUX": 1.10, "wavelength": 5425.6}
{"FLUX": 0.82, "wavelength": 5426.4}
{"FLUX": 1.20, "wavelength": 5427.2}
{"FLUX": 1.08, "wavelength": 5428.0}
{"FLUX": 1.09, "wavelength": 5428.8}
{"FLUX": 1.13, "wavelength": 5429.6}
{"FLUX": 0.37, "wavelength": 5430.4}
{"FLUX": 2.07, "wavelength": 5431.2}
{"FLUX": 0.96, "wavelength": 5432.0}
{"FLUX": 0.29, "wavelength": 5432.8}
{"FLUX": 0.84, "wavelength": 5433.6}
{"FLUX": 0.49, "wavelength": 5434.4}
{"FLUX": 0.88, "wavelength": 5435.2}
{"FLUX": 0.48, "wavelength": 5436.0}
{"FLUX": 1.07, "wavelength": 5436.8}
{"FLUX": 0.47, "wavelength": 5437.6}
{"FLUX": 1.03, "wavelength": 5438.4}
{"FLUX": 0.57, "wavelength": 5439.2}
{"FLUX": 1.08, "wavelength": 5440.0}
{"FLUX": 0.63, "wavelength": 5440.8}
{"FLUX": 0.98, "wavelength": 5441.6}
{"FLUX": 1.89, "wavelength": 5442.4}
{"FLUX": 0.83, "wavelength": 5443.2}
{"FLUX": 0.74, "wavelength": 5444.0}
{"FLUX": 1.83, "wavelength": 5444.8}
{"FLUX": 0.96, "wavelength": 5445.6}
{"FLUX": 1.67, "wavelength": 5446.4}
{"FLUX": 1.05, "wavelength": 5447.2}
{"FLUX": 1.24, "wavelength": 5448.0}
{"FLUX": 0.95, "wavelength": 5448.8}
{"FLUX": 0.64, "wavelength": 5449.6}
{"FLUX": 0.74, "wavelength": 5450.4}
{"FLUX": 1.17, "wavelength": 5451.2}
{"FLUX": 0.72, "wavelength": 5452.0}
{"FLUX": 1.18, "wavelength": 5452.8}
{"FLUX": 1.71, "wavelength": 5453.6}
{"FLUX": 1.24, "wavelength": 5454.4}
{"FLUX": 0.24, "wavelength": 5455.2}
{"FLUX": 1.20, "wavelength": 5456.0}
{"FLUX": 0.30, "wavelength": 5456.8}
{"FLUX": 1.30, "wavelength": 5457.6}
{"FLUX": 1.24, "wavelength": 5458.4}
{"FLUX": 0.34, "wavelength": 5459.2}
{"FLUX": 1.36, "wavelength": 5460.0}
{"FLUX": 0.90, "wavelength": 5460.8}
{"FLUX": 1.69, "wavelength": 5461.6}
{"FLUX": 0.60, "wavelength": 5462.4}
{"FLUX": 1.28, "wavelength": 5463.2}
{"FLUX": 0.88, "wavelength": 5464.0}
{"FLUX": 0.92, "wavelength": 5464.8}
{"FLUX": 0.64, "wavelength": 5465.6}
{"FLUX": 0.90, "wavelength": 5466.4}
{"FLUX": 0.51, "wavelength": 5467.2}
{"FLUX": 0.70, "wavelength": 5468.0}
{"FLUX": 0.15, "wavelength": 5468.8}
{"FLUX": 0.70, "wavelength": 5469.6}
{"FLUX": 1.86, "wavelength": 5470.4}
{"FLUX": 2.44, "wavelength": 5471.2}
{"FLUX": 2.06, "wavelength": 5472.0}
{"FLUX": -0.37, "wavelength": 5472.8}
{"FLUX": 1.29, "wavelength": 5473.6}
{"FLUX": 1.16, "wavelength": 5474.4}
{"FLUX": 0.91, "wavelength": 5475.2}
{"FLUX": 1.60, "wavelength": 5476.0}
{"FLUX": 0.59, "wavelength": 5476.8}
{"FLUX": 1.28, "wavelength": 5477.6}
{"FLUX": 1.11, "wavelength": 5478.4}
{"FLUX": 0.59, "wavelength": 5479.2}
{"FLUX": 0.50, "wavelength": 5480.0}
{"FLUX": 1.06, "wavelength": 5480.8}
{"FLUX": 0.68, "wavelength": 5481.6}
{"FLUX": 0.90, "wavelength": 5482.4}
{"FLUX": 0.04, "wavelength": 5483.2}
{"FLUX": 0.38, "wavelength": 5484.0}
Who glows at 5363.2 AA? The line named H-beta 4861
